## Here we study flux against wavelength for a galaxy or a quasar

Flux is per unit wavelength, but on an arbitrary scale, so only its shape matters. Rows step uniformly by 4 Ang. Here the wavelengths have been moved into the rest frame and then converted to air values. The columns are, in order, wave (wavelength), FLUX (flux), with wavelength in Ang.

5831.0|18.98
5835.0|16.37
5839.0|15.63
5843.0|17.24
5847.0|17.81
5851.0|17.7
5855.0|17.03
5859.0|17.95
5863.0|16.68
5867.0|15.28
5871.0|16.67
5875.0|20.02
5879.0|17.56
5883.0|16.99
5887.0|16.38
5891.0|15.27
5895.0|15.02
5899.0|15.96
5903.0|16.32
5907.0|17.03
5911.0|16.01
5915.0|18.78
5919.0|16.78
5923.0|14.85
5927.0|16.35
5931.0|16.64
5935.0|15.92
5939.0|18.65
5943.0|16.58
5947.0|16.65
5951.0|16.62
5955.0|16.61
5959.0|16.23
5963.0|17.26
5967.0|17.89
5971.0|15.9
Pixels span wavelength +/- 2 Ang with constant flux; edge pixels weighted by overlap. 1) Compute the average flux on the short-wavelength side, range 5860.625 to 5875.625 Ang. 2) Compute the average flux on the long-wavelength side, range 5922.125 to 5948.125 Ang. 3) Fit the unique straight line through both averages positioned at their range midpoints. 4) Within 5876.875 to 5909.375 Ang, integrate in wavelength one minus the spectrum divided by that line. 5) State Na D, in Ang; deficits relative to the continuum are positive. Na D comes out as 0.9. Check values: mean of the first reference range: 16.9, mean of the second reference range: 16.6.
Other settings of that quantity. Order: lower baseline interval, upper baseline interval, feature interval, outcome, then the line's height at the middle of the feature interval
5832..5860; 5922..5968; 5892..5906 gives 0.90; 16.9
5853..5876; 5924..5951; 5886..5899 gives 1.09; 17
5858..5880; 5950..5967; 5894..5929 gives 1.44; 17.1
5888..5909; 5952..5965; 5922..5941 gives -0.24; 16.4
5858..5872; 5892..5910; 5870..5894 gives -1.13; 16.3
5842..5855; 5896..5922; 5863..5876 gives 0.16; 17.2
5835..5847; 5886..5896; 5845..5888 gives -3.28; 16.1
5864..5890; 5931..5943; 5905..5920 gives -0.10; 17.1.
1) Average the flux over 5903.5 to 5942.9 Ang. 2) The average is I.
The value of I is 16.8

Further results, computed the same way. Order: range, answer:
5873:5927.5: 16.7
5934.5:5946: 17.2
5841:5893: 17.1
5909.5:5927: 16.6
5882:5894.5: 16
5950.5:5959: 16.5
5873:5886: 18.1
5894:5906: 15.9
